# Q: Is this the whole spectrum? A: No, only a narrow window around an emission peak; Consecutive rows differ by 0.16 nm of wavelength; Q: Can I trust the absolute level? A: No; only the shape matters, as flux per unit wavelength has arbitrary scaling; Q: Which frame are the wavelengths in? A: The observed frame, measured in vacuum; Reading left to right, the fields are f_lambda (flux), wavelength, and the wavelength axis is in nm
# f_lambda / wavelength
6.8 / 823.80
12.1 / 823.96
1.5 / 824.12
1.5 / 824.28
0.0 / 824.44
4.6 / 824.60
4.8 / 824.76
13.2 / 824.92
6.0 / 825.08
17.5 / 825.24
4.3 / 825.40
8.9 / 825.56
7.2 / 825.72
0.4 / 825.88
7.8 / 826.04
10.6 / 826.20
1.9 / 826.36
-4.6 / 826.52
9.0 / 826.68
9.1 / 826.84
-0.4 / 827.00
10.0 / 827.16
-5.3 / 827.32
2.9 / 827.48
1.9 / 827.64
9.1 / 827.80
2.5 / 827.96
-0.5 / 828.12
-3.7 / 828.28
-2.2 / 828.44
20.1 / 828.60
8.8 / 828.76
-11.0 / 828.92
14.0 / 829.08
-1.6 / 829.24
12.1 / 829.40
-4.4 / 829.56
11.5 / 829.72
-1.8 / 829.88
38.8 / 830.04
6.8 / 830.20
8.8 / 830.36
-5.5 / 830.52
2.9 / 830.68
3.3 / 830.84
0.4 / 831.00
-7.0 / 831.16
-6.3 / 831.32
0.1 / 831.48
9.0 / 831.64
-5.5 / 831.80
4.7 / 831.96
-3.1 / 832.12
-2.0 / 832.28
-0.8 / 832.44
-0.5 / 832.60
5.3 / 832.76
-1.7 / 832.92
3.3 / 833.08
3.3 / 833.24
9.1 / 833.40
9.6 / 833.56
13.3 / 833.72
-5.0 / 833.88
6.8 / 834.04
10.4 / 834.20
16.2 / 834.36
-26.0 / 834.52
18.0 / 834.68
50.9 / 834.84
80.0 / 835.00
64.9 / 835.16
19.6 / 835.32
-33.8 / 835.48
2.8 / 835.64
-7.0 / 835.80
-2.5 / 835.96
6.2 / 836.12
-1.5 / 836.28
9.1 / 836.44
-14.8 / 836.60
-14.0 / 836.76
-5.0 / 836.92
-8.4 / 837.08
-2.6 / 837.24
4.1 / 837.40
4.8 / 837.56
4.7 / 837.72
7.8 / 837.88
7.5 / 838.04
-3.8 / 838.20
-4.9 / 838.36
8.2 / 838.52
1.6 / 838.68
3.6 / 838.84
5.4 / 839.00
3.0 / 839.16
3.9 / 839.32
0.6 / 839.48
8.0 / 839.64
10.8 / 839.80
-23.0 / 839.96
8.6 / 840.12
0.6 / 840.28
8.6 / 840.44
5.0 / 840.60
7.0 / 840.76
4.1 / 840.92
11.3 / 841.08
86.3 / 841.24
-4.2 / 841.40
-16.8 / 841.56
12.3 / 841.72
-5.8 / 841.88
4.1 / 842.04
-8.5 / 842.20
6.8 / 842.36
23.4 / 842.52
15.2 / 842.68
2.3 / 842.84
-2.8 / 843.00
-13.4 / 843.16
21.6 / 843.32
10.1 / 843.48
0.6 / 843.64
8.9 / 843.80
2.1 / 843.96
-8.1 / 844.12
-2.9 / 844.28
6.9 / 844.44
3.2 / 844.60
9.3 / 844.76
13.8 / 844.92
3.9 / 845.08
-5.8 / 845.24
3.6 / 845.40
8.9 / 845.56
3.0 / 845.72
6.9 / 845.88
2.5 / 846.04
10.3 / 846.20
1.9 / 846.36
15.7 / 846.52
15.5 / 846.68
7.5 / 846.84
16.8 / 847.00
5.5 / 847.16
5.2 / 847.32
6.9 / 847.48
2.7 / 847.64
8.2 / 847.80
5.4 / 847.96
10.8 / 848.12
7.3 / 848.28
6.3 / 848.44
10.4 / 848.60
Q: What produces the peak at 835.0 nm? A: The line H-beta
